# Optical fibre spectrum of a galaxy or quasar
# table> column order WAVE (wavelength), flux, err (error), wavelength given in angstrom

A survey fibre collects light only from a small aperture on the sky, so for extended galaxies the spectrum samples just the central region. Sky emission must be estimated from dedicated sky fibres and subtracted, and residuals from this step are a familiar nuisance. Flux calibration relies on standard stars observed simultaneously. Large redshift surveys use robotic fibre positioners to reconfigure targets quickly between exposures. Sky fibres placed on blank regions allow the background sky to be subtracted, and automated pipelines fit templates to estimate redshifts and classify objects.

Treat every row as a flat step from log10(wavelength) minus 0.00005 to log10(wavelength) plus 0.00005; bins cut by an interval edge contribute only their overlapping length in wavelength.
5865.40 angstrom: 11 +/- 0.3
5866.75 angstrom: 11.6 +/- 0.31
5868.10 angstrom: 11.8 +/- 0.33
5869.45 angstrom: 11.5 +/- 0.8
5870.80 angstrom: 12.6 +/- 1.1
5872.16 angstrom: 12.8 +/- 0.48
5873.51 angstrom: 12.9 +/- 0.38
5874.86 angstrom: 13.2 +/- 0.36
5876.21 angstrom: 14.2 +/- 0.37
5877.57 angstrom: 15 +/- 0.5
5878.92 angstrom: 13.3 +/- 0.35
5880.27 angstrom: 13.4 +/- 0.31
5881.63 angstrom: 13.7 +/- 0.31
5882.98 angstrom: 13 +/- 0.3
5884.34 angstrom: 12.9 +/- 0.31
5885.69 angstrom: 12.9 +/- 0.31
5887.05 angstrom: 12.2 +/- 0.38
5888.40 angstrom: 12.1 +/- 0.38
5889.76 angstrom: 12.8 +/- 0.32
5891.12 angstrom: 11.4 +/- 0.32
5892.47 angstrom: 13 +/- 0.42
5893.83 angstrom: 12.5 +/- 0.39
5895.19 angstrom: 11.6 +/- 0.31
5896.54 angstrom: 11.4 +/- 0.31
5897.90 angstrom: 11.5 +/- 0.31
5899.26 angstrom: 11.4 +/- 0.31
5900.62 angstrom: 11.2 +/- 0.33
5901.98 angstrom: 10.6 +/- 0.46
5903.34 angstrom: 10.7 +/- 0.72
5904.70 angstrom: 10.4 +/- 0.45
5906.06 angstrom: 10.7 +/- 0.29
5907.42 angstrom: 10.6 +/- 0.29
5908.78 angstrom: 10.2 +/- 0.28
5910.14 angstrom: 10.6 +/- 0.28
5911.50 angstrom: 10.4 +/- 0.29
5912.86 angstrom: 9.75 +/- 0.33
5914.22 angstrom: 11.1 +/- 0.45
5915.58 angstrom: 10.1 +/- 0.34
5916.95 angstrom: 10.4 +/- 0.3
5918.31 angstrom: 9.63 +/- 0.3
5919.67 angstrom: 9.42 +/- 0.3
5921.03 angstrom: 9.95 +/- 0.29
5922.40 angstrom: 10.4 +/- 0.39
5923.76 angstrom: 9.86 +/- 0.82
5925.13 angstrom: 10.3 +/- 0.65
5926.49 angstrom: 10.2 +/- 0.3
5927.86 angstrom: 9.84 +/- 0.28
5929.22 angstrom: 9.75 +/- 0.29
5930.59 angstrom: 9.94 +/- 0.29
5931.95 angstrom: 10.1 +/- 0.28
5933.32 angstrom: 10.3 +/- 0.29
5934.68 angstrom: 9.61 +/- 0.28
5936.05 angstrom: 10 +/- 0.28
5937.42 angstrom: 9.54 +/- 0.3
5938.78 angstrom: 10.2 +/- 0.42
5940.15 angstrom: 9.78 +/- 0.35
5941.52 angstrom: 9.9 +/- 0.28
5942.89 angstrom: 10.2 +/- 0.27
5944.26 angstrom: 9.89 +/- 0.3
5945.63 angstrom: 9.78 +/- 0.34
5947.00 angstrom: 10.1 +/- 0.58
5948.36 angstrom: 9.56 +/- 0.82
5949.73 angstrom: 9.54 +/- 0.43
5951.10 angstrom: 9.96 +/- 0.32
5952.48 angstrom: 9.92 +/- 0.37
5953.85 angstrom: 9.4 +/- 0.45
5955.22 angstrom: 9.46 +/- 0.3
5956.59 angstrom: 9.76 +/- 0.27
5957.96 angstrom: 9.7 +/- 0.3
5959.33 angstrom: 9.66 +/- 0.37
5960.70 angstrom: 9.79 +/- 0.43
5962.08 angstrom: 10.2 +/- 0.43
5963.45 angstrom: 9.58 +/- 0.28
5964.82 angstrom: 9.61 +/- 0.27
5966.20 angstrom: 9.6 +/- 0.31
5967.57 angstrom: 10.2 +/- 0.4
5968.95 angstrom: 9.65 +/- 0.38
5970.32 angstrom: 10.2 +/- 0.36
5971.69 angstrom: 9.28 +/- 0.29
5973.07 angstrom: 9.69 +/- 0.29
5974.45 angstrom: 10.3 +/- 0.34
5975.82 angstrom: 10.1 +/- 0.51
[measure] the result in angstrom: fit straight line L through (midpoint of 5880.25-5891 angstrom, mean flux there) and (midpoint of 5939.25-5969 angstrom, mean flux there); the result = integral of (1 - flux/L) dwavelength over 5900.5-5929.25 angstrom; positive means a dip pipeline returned 3.0 angstrom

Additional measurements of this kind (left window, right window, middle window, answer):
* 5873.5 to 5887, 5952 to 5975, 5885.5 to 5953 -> 6.77 angstrom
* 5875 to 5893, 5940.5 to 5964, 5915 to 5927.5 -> 1.39 angstrom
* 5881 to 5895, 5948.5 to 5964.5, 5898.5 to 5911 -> 1.25 angstrom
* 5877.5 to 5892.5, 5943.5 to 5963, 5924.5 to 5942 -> 1.18 angstrom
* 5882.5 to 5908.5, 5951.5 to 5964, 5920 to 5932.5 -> 0.82 angstrom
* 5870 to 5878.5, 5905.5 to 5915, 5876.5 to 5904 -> -0.52 angstrom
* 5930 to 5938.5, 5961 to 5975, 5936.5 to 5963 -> 0.21 angstrom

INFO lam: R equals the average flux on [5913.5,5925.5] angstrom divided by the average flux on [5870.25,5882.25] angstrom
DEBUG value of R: 0.75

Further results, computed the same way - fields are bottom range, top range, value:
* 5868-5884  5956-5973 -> 0.74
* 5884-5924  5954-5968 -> 0.88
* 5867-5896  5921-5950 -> 0.78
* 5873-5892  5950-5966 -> 0.74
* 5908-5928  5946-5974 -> 0.96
